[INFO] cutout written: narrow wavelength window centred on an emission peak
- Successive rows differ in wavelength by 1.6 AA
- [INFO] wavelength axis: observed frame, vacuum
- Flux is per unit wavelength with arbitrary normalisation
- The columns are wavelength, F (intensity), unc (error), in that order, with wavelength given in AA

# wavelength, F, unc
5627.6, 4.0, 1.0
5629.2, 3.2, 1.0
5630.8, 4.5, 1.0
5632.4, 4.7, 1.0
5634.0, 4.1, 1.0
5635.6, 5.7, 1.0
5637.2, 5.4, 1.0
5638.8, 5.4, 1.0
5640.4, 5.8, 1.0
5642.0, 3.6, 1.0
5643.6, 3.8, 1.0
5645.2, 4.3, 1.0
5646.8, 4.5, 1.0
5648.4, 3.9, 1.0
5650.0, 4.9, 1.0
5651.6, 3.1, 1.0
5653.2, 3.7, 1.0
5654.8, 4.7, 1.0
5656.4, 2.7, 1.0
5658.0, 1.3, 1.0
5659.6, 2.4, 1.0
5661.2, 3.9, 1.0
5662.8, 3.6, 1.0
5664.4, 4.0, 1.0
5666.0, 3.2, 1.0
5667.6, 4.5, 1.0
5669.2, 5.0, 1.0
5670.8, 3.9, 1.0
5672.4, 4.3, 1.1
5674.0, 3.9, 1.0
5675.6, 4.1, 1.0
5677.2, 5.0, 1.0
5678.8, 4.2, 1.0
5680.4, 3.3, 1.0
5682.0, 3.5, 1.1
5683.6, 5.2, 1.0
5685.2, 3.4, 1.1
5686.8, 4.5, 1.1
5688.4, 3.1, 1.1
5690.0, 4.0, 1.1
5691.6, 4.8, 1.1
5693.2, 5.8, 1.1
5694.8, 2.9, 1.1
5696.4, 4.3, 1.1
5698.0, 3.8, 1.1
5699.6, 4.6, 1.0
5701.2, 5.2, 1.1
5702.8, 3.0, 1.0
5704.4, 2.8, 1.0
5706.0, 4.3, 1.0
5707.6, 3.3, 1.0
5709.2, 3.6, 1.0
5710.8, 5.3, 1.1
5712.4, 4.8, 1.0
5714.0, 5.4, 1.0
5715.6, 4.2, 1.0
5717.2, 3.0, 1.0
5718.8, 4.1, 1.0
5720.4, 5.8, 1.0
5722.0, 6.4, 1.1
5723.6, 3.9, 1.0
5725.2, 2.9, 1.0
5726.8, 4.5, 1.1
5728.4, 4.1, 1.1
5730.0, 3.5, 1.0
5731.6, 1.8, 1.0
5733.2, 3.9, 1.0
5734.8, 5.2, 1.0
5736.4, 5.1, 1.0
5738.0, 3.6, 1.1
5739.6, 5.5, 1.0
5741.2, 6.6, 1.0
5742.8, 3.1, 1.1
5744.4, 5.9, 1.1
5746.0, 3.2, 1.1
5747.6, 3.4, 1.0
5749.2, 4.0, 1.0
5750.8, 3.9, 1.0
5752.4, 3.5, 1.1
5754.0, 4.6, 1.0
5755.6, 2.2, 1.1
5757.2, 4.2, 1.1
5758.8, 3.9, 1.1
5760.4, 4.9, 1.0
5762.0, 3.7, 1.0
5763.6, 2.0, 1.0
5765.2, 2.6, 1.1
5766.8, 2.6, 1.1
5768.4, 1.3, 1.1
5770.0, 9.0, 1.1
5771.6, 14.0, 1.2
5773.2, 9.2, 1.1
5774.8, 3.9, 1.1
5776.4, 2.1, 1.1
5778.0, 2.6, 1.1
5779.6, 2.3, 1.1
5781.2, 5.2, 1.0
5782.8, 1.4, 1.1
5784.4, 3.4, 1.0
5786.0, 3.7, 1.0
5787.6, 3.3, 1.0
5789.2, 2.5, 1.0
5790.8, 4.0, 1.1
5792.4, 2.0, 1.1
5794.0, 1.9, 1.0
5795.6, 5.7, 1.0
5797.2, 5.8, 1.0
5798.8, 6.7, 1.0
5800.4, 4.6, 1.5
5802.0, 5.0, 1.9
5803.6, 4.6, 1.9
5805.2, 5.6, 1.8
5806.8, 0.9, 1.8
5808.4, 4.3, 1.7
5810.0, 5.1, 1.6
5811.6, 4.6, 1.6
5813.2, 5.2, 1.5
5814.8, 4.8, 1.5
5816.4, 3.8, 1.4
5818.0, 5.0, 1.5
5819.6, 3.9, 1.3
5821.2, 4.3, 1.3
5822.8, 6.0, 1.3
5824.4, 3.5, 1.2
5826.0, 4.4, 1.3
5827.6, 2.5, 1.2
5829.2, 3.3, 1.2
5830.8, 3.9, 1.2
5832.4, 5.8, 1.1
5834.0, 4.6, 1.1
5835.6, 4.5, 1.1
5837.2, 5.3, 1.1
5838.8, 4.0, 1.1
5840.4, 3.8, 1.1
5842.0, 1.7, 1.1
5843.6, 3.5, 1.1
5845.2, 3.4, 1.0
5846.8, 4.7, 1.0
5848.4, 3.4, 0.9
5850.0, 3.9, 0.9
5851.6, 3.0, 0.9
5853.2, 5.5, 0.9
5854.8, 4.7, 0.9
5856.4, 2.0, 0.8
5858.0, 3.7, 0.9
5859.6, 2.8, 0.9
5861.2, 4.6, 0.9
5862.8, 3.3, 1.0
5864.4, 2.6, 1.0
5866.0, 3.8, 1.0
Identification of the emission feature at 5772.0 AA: H-beta 4861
